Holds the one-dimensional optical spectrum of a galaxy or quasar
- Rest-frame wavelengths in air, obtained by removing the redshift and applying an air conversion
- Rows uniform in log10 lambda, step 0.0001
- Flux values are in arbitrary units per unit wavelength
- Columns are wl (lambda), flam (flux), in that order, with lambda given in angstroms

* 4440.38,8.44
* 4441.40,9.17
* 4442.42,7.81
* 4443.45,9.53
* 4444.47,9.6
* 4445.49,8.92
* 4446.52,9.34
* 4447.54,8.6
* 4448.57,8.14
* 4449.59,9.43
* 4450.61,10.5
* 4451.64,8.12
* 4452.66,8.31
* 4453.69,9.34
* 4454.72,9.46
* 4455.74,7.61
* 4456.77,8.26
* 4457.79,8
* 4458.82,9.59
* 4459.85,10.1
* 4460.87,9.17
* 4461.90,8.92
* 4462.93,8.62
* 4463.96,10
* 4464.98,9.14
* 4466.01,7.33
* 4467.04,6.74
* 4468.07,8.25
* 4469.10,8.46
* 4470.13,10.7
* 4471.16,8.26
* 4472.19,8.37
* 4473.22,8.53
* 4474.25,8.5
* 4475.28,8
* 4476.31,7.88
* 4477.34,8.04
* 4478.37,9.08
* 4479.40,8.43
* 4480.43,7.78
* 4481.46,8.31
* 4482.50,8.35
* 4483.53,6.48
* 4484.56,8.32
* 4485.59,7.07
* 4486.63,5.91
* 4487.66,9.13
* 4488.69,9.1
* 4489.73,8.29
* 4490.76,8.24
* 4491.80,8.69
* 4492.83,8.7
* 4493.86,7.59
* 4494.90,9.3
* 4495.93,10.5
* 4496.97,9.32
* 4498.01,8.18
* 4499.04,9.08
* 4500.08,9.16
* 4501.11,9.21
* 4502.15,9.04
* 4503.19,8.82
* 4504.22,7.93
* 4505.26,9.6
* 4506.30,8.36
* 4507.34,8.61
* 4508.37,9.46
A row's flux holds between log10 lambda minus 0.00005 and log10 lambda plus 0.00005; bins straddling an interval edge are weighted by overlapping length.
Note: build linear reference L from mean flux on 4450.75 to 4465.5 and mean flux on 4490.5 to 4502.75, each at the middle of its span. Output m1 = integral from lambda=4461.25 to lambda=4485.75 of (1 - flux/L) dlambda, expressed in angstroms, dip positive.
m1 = 1.6 angstroms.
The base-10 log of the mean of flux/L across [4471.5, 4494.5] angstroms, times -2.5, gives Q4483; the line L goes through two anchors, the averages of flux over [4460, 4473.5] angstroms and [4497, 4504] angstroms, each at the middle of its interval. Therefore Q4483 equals 0.08 mag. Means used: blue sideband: 8.69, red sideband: 8.91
